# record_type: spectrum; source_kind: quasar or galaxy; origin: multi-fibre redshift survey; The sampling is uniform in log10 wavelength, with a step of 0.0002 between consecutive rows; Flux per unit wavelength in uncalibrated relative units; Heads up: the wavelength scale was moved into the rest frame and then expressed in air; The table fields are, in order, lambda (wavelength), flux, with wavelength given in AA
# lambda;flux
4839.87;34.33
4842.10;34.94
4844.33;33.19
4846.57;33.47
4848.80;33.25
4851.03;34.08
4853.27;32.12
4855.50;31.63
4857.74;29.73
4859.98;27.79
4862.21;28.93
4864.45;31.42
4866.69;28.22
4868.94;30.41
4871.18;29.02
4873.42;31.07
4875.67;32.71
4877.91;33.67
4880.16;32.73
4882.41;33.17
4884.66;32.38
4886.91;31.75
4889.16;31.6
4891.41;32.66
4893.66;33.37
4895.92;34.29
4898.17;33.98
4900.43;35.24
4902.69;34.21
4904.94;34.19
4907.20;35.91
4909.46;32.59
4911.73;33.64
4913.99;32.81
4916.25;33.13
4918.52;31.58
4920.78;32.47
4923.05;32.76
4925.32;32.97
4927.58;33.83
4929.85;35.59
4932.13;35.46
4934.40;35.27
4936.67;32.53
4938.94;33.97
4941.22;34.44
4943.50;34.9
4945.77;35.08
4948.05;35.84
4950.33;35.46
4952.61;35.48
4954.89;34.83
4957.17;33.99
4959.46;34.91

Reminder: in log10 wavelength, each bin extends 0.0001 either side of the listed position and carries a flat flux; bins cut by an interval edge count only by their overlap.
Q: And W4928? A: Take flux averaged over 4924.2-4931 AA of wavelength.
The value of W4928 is 34.1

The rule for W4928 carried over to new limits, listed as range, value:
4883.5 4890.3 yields 31.9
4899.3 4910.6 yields 34.4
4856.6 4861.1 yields 28.8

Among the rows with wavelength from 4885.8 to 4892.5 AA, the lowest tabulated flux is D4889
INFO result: 31.6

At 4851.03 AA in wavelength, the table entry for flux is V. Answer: 34.08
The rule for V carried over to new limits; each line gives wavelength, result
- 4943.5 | 34.9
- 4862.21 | 28.93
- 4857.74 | 29.73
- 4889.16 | 31.6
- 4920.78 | 32.47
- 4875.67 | 32.71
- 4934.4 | 35.27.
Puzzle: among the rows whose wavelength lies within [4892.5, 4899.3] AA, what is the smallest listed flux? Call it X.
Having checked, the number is 33.37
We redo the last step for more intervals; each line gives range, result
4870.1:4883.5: 29.02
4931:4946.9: 32.53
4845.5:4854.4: 32.12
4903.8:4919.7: 31.58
